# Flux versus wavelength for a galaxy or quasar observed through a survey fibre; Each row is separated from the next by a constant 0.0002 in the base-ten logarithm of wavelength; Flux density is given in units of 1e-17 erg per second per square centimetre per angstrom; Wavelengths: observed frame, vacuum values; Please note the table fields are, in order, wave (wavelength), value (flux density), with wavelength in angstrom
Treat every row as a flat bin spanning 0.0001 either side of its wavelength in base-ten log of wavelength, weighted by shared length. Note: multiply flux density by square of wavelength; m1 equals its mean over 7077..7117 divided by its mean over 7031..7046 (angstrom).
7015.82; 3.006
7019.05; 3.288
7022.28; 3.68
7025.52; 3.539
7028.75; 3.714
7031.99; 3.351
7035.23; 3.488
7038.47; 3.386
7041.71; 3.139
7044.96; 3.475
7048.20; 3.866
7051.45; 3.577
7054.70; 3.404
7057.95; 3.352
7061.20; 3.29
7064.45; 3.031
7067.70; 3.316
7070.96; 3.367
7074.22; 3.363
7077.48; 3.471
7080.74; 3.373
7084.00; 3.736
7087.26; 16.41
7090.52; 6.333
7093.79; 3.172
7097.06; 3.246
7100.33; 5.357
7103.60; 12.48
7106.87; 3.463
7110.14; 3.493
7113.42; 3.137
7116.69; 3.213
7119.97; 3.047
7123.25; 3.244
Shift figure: 1.7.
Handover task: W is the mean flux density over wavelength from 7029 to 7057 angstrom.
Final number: 3.47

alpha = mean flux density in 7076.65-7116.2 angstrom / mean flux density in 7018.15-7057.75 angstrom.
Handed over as 1.6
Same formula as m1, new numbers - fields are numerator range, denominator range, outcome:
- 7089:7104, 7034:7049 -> 1.65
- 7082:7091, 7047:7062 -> 2.58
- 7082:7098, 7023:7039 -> 1.92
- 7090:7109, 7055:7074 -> 1.71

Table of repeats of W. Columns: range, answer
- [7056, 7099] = 4.57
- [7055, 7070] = 3.27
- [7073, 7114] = 5.55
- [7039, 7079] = 3.39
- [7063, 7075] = 3.27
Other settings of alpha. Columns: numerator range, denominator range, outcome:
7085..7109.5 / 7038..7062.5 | 2.03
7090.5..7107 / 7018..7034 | 1.65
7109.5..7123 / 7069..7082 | 0.95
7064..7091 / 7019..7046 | 1.50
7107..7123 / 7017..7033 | 0.93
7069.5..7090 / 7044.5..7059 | 1.60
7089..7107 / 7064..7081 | 1.76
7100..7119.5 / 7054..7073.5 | 1.53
